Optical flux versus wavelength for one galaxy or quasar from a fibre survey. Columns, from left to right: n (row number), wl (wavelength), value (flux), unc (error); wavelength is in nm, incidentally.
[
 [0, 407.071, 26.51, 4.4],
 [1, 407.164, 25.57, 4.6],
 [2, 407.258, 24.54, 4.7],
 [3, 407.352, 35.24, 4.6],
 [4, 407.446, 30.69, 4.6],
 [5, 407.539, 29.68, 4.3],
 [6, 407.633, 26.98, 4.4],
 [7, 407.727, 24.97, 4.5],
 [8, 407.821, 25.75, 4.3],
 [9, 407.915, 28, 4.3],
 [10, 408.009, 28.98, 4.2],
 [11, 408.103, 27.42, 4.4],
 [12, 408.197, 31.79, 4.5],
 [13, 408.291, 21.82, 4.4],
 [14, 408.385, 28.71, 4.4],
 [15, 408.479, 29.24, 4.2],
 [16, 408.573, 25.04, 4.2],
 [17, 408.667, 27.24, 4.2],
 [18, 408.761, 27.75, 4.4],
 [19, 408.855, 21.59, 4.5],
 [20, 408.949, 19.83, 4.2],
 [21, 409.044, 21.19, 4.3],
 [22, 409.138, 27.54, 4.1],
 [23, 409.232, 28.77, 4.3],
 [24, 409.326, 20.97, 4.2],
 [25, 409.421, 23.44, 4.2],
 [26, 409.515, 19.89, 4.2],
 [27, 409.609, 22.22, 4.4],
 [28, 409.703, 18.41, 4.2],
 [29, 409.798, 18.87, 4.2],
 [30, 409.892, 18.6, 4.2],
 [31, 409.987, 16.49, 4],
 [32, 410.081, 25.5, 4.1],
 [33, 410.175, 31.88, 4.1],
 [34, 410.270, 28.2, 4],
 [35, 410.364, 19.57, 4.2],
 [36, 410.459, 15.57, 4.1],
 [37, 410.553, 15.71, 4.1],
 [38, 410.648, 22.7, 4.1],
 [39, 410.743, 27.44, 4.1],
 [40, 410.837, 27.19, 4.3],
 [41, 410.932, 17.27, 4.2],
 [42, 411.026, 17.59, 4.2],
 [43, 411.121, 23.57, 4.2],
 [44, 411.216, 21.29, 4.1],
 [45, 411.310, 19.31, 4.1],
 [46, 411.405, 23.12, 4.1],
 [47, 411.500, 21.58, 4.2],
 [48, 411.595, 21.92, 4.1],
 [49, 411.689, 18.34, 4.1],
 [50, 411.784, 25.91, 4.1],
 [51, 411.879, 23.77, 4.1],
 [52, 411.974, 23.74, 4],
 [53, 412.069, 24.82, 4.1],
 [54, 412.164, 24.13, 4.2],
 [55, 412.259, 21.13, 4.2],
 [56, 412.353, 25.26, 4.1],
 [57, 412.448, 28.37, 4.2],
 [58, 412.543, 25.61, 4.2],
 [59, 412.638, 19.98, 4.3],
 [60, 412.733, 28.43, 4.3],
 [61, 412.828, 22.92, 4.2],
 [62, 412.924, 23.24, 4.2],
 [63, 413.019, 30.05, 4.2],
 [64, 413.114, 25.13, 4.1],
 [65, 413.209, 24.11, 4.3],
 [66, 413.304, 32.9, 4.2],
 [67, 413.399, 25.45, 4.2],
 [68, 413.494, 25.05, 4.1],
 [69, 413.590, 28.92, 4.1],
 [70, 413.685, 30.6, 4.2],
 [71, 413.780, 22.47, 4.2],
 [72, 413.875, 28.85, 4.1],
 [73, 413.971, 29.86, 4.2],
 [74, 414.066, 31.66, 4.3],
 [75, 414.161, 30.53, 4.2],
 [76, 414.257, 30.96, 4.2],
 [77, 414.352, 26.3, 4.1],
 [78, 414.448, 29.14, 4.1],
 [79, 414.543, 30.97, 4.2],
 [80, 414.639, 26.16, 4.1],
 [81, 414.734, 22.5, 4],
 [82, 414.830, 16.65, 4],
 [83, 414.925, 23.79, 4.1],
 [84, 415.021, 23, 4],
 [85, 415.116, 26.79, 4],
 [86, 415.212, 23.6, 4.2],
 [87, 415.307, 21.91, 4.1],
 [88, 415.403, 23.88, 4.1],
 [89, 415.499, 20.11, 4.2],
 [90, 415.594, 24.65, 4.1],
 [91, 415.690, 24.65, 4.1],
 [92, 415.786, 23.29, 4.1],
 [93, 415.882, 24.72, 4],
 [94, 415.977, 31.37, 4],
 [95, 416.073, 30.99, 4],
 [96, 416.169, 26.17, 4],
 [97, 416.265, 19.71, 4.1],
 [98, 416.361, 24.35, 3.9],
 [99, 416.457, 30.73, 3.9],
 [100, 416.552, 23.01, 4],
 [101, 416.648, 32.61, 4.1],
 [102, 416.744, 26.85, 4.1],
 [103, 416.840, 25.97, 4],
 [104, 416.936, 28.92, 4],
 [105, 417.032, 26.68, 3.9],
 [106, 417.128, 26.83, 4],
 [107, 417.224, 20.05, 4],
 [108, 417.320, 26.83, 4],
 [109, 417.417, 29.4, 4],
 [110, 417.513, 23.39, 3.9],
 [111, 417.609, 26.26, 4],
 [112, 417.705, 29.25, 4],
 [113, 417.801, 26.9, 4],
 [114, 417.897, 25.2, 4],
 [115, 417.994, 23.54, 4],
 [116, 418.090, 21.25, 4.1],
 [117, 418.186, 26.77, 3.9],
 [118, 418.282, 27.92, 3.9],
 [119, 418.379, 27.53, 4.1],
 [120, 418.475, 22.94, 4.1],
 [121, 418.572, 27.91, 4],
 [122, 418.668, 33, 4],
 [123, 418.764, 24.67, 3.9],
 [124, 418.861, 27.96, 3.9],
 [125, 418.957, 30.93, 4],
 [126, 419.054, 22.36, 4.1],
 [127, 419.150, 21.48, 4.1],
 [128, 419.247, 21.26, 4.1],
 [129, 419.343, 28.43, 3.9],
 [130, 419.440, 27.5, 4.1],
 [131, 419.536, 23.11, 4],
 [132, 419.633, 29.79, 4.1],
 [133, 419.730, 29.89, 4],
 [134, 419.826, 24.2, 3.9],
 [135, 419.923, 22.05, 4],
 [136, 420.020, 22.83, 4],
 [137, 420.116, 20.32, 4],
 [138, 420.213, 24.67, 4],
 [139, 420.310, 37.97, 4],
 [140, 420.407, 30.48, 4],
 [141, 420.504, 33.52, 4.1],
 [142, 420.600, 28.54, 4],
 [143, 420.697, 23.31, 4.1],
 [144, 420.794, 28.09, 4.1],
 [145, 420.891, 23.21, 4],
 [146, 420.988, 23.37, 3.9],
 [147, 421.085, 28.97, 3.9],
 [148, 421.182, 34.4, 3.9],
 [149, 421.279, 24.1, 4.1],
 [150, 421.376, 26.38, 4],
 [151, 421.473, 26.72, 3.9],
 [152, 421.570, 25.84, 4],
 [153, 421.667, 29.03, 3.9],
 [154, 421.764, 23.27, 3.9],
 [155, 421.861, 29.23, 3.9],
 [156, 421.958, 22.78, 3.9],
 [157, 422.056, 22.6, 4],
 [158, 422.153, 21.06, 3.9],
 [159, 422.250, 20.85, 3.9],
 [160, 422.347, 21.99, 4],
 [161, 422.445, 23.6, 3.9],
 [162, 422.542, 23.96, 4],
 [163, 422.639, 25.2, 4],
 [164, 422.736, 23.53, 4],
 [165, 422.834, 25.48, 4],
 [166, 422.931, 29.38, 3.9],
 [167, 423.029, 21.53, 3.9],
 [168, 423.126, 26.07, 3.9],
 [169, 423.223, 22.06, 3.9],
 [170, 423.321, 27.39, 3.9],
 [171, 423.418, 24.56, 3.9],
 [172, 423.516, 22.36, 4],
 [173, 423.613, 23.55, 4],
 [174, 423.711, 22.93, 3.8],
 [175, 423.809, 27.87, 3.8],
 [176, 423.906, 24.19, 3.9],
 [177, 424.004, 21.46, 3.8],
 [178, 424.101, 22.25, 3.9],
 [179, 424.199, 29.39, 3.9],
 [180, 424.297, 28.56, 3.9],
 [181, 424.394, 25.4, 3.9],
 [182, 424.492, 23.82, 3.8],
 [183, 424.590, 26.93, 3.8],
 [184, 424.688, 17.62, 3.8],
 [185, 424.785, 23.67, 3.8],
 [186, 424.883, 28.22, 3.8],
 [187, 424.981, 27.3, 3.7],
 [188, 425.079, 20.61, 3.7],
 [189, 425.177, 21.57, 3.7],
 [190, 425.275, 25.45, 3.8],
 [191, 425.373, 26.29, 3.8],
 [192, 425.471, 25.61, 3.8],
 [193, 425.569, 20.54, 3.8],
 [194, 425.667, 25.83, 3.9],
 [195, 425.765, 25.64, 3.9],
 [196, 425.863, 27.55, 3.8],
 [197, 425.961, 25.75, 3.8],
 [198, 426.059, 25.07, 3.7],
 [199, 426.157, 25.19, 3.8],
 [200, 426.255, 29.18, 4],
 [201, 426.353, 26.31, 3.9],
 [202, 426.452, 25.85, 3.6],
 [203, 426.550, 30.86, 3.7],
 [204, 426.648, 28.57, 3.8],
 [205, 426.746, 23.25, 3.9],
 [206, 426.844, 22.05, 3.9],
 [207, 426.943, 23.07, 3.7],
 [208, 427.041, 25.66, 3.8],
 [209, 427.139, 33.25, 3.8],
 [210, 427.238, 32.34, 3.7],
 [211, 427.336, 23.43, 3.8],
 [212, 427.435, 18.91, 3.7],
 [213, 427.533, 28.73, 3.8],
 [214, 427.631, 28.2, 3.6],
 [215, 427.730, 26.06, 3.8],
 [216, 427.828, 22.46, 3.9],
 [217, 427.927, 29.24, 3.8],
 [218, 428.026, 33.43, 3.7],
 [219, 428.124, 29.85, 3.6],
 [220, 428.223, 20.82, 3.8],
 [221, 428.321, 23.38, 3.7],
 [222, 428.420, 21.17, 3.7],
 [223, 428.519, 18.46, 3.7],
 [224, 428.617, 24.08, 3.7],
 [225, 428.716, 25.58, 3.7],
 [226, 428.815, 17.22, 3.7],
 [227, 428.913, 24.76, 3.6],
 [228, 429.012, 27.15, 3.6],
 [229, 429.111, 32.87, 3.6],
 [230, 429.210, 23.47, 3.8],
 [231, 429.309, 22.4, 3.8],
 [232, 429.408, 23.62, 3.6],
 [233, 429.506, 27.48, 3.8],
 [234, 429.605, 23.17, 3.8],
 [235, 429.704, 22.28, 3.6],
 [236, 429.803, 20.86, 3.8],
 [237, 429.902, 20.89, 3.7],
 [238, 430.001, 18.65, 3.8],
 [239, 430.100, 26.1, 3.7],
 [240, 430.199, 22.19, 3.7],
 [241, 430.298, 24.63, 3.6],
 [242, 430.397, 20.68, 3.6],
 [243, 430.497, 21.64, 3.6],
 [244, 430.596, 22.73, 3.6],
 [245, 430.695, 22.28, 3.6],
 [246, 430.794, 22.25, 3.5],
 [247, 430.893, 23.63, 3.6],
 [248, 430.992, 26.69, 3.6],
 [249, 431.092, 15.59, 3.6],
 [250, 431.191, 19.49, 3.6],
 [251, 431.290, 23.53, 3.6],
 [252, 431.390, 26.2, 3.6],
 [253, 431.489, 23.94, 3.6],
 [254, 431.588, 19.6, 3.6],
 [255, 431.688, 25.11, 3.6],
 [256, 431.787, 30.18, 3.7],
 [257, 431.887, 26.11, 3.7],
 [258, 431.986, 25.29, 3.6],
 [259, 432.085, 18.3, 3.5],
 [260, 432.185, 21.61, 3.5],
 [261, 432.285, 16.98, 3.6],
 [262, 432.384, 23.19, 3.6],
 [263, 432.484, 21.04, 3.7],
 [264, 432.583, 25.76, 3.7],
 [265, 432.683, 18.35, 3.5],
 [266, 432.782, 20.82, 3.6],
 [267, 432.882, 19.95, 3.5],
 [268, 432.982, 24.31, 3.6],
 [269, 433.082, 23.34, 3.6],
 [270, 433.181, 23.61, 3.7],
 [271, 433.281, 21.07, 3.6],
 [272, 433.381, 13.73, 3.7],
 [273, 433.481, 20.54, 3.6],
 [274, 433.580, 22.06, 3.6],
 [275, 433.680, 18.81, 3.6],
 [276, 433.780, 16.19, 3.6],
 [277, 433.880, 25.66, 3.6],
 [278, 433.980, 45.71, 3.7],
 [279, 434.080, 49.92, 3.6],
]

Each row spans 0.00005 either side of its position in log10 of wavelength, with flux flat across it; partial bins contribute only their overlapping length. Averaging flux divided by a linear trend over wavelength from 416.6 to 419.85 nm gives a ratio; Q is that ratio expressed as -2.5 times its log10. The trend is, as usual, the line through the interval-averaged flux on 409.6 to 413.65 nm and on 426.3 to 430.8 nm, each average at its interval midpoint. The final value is -0.11 mag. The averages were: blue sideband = 23.3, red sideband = 24.6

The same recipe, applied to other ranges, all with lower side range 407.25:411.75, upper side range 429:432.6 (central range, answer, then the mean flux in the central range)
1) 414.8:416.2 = -0.03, 24.5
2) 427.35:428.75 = -0.08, 25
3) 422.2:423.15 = -0.03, 24.1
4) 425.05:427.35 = -0.11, 25.9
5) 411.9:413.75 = -0.08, 25.7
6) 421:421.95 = -0.16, 27.2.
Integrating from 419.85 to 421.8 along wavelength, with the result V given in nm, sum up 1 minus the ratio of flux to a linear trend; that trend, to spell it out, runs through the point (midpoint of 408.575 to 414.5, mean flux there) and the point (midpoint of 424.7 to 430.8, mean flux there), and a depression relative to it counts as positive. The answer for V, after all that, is -0.19 nm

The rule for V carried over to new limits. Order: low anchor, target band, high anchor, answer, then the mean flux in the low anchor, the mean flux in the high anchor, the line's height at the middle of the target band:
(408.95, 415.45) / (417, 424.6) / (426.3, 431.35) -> -0.46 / 24.1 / 24.3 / 24.2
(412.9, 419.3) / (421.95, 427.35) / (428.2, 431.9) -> -0.15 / 26.2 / 23.2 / 24.3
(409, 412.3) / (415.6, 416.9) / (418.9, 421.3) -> -0.08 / 22.2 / 26.6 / 24.8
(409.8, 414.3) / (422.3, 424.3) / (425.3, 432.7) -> -0.02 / 24.3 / 24.3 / 24.3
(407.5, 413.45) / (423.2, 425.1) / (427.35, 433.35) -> -0.09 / 24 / 23.3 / 23.5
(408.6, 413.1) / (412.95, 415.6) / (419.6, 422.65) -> -0.26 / 23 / 26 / 24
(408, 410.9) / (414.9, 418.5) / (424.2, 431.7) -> -0.23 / 23.7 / 24.5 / 24.1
